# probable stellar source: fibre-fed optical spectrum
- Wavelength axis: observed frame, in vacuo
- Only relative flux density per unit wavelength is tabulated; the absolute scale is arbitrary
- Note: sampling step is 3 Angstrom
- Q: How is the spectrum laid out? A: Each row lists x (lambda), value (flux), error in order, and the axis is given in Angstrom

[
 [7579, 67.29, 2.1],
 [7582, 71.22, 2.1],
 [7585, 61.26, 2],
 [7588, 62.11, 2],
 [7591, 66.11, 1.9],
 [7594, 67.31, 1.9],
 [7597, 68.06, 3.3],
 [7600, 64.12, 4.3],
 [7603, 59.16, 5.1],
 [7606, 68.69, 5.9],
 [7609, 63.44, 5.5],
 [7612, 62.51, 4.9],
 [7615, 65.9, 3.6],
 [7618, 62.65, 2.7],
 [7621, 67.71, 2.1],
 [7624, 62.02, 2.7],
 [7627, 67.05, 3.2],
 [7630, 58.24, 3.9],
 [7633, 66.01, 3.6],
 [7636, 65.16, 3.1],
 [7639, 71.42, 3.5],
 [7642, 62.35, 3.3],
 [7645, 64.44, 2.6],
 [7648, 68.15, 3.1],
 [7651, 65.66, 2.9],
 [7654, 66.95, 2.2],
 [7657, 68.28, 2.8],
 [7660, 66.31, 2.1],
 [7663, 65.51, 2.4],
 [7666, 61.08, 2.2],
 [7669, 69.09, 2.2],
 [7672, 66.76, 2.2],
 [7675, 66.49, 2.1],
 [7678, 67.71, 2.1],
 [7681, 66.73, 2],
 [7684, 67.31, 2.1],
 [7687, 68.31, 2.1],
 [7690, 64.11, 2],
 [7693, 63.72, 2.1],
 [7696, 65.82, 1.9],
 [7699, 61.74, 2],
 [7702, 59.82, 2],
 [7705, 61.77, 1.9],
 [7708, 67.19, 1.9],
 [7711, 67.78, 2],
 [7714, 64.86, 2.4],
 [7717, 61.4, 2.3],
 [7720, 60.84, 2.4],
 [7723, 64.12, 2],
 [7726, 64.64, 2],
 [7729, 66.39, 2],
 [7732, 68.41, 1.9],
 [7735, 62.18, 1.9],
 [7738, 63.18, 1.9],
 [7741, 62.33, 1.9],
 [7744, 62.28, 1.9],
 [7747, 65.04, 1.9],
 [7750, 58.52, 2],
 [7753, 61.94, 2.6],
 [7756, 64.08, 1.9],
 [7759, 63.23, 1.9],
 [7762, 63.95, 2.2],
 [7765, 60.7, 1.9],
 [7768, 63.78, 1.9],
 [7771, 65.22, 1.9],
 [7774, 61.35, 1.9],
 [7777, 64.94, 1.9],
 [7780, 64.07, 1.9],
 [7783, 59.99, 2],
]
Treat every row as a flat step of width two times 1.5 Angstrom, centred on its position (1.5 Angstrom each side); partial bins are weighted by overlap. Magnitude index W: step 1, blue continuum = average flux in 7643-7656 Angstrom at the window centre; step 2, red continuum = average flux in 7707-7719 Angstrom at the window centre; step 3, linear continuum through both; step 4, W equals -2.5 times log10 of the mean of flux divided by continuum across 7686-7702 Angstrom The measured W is 0.02 mag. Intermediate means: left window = 66.2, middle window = 64.2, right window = 65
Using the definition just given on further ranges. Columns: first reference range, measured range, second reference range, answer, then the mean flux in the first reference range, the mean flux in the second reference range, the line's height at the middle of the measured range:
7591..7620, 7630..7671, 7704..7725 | -0.02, 64.8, 64.1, 64.5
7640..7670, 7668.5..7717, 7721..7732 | 0.00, 65.8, 65.3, 65.6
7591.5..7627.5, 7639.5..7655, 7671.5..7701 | -0.01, 64.9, 65.7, 65.3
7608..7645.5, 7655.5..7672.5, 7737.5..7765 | -0.04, 64.5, 62.6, 64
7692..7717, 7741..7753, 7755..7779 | 0.03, 63.9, 63.4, 63.6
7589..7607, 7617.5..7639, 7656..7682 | 0.02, 65.4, 66.4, 65.8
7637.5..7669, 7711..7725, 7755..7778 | 0.02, 66.2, 63.4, 64.6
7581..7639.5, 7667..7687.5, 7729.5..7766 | -0.05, 64.8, 63.1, 64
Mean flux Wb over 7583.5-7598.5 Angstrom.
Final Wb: 65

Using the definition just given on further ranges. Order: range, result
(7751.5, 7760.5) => 63.1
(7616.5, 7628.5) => 64.9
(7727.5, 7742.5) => 64.5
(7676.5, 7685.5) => 67.2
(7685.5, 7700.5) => 64.7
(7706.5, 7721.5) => 64.4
